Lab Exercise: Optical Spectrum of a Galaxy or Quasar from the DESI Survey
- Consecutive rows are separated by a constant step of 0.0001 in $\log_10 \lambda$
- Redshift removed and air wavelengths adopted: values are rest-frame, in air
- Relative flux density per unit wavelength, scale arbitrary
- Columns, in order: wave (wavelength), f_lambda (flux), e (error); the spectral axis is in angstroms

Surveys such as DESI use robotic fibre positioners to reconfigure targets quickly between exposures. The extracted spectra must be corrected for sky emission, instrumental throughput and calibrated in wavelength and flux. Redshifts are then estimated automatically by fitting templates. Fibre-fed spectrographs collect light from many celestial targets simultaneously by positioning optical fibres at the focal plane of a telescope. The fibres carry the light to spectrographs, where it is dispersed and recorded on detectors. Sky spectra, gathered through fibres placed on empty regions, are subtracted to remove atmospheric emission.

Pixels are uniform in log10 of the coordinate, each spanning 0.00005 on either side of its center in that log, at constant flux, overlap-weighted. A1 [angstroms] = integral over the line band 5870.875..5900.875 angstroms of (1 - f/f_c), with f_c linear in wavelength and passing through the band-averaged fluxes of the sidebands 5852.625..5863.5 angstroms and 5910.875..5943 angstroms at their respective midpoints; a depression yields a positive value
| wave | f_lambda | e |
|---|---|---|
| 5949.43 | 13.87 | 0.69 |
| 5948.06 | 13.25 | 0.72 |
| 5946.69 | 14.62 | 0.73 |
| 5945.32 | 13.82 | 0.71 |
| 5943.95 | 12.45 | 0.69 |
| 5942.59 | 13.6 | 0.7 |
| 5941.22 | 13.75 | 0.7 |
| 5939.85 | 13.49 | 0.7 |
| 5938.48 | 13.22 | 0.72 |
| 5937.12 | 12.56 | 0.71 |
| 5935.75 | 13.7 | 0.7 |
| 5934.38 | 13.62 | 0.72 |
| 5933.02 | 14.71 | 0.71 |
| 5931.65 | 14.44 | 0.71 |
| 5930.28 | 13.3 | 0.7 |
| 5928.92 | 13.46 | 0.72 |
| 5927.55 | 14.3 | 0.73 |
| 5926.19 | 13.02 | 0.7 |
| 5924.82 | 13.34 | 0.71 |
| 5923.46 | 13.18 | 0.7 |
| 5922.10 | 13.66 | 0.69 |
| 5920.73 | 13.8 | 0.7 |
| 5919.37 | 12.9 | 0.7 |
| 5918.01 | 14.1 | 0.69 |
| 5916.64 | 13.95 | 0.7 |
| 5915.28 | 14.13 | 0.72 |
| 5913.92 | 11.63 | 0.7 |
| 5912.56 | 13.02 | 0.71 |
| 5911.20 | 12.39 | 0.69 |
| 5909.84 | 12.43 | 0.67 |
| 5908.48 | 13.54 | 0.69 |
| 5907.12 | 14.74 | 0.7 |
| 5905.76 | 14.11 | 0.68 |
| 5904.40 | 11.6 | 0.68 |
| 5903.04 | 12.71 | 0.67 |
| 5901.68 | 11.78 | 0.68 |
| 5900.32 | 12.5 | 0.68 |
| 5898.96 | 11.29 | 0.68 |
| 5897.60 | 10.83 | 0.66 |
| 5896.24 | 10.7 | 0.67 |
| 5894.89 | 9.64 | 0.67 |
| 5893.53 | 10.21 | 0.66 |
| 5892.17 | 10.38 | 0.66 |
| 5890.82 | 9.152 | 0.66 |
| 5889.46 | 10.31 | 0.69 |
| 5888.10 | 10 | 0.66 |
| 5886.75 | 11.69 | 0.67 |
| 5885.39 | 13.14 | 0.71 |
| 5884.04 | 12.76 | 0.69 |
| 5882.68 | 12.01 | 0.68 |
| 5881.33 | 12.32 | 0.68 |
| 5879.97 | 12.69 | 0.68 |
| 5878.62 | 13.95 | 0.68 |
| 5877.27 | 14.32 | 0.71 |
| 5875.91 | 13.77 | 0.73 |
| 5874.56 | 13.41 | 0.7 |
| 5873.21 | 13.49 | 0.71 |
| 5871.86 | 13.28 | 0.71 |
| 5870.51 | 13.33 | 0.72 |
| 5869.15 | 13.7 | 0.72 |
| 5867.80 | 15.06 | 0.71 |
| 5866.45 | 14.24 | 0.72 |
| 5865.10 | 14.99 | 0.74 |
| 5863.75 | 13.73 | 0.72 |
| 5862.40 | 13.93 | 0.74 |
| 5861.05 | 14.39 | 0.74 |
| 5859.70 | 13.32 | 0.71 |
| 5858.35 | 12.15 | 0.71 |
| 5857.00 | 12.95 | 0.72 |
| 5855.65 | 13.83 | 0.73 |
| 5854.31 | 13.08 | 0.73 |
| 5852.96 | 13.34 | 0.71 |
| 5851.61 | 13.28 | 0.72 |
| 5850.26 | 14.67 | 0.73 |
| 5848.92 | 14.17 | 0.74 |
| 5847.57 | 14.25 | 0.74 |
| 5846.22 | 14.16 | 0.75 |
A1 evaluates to 3.38 angstroms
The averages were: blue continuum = 13.4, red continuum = 13.5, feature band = 11.9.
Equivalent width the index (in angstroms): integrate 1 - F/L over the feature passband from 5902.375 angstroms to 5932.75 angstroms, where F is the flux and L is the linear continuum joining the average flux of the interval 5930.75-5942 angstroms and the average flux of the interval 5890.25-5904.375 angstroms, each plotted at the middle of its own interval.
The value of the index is -2.5 angstroms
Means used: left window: 11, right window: 13.7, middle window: 13.4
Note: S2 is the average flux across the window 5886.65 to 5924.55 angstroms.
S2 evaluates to 12.2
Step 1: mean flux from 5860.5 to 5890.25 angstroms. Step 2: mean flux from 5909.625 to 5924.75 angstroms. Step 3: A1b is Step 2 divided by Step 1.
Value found 1.0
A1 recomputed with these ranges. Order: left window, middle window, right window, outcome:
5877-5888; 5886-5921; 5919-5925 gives 2.8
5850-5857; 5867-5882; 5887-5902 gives -1.9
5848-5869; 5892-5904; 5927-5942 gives 2.3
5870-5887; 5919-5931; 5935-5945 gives -0.2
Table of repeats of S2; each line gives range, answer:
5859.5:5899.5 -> 12.5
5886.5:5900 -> 10.4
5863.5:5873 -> 14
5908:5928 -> 13.3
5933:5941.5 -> 13.5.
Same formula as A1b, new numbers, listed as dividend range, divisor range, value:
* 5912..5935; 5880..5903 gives 1.21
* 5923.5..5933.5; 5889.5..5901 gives 1.30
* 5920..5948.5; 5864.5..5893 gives 1.07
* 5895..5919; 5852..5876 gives 0.92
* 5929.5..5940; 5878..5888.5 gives 1.10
